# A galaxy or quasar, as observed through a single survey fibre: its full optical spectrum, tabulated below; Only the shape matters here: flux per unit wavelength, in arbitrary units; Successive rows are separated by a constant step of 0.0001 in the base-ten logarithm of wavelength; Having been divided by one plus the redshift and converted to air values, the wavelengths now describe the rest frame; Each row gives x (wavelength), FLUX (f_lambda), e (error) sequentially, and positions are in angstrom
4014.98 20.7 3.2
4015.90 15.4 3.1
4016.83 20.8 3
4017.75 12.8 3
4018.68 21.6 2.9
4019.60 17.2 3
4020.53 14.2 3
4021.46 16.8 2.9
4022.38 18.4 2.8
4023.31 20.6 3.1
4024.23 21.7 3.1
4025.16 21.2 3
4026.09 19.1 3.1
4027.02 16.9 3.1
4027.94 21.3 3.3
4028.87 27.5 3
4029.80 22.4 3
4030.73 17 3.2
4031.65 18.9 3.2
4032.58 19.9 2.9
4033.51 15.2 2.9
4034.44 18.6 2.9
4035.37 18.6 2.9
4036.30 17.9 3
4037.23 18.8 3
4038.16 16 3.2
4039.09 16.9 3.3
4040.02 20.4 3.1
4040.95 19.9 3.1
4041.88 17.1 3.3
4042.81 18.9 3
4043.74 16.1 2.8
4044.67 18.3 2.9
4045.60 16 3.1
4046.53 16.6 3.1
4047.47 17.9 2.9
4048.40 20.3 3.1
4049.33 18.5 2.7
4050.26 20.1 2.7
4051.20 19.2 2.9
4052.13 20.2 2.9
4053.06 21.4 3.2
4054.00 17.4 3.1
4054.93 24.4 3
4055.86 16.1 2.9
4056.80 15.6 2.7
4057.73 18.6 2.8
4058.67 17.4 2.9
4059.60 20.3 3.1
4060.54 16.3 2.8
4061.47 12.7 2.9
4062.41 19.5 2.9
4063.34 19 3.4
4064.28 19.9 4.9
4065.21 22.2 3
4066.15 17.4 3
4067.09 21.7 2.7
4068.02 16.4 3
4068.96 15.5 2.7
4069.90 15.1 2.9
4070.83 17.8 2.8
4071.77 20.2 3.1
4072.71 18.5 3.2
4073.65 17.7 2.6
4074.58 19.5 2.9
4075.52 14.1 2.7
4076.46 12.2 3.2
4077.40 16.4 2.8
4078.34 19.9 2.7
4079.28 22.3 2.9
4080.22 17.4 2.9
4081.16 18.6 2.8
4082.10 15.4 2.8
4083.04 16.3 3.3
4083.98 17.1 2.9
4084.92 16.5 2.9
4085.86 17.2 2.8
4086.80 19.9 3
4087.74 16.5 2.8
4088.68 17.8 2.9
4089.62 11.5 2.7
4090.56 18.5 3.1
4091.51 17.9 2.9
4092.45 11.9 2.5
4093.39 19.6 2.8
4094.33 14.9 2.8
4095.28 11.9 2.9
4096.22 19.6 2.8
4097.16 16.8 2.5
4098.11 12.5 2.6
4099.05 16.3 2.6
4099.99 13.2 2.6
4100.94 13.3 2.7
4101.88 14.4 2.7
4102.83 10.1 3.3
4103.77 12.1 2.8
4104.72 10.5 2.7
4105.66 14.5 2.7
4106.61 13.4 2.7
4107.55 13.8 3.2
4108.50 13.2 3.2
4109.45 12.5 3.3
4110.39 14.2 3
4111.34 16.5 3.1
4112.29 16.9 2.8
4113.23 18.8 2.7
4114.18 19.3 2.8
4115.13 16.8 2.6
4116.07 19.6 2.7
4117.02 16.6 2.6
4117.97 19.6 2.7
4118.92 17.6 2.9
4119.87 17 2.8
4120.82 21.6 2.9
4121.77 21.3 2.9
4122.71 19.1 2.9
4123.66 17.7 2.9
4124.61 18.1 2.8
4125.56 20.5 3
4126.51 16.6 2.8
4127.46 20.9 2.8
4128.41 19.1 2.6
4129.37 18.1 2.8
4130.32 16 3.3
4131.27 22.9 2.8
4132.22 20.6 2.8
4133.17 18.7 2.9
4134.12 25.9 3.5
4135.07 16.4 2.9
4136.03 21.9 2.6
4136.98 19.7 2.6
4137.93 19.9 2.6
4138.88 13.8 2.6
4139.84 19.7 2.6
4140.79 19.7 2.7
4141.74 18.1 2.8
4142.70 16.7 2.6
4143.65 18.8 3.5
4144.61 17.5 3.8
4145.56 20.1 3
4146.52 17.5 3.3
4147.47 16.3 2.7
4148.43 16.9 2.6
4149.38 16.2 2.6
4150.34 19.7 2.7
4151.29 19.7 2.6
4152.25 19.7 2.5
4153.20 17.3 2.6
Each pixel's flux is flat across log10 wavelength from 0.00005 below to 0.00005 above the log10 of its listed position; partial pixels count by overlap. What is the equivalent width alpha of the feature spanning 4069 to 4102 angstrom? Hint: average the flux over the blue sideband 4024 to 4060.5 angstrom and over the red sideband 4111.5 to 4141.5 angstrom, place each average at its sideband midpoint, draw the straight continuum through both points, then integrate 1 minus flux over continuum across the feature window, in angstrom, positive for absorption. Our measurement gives 4.2 angstrom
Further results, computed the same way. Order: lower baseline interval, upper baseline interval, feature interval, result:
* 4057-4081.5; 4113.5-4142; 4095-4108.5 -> 3.50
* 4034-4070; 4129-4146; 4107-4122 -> 1.43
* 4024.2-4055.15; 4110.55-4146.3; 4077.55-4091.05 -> 1.05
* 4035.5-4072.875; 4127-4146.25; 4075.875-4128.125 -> 6.59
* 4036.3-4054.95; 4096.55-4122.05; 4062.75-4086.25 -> -0.74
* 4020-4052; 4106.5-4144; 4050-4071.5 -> 0.19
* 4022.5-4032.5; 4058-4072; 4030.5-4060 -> 1.45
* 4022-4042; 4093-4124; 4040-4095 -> -0.15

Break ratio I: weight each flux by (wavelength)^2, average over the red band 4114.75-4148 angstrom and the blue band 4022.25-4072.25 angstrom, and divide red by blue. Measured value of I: 1.05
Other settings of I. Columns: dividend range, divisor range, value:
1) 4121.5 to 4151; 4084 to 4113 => 1.28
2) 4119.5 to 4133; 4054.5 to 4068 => 1.07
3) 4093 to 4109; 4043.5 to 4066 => 0.78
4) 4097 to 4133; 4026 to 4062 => 0.93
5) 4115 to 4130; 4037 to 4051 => 1.08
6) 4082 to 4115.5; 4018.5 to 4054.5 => 0.84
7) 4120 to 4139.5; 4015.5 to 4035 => 1.08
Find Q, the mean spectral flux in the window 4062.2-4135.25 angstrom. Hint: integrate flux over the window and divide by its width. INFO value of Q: 17.1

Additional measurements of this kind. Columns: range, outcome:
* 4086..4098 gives 16.3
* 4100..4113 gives 13.6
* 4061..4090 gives 17.5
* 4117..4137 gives 19.4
